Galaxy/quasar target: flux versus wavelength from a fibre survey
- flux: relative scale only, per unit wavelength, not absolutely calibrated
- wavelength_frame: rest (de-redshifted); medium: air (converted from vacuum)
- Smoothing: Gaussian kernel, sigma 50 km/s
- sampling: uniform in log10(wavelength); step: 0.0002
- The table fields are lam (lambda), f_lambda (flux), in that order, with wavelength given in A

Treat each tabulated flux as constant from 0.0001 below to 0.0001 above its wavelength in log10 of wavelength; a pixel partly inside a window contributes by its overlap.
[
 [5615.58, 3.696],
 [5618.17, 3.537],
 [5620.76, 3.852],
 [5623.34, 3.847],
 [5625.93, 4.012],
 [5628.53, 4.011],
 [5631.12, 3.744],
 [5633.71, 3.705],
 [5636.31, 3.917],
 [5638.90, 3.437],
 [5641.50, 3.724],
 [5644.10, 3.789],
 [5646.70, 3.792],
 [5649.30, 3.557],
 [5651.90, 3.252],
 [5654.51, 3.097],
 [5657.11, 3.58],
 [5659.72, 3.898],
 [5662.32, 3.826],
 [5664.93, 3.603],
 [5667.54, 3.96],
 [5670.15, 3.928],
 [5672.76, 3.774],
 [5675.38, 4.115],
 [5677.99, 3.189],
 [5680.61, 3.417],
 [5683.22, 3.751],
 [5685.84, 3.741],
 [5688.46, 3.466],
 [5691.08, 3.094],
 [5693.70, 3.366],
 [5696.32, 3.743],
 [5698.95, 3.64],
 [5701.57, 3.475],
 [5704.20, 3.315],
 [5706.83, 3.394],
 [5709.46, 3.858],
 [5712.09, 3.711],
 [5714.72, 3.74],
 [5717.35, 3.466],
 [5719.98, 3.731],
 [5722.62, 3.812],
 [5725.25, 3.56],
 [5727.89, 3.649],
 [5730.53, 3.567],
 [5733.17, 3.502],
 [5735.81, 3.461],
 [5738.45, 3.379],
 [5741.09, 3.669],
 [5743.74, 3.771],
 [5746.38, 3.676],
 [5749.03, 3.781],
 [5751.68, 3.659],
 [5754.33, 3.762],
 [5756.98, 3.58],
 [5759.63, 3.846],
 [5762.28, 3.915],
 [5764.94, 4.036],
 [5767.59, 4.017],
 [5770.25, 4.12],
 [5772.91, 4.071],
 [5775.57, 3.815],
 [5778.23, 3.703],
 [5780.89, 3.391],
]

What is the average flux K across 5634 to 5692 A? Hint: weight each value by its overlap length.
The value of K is 3.64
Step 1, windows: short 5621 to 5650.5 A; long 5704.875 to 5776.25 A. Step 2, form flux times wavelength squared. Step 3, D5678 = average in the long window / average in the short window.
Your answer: 1.02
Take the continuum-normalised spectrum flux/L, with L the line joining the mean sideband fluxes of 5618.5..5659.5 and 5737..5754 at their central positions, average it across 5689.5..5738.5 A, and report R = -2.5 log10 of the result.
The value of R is 0.03 mag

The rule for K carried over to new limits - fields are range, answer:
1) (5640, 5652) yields 3.66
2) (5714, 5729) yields 3.66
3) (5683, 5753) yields 3.59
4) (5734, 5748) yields 3.59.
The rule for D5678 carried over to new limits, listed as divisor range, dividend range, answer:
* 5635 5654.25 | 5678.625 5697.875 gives 0.99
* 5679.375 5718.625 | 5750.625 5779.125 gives 1.12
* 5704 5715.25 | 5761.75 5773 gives 1.14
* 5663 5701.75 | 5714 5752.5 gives 1.02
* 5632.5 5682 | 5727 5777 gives 1.06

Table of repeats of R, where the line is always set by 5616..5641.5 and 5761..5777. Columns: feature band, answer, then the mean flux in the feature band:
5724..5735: 0.11 mag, 3.56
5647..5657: 0.13 mag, 3.38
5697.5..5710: 0.11 mag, 3.52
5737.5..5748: 0.09 mag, 3.64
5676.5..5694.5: 0.13 mag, 3.44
